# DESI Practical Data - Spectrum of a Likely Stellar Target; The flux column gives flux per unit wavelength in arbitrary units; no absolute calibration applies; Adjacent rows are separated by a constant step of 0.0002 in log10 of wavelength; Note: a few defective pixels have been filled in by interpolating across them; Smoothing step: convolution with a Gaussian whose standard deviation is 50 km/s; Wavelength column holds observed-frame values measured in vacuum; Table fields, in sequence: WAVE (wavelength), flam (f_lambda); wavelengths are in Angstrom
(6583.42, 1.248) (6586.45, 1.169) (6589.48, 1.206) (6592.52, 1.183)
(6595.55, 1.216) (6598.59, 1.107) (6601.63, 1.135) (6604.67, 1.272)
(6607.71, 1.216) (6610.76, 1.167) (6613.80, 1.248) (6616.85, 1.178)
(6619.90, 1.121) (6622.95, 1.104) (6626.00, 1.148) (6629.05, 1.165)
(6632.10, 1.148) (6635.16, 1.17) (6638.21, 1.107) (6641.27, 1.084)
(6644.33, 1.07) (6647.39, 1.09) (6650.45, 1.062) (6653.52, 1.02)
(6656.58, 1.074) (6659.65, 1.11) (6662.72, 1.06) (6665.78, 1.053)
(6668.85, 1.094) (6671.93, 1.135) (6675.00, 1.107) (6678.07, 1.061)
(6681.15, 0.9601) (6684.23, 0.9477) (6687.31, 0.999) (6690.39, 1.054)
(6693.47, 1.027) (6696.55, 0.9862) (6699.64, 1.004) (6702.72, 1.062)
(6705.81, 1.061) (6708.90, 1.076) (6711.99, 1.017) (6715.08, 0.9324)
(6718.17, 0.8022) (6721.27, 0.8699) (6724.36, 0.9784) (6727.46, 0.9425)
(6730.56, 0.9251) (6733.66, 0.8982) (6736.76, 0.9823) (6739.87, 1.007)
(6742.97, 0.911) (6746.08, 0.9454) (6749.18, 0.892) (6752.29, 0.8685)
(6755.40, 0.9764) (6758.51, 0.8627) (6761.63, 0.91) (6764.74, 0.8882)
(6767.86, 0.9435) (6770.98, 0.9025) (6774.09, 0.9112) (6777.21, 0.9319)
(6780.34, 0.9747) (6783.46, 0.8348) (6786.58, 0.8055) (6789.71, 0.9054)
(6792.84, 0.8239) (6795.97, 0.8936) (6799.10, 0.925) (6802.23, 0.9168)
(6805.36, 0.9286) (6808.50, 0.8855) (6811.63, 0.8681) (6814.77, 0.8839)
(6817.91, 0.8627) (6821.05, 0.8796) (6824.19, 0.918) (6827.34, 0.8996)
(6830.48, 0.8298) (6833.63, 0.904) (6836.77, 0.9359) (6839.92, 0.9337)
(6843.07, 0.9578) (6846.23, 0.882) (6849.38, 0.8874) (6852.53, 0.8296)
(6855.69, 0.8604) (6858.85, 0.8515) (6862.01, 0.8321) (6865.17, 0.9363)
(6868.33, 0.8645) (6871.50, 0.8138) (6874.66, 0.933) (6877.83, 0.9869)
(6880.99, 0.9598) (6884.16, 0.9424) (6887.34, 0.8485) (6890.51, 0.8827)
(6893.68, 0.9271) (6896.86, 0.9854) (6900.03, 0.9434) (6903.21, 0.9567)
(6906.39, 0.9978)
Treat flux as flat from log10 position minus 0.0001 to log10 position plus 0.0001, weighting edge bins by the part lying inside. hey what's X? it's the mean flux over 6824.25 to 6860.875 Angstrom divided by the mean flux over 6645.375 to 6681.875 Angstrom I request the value 0.83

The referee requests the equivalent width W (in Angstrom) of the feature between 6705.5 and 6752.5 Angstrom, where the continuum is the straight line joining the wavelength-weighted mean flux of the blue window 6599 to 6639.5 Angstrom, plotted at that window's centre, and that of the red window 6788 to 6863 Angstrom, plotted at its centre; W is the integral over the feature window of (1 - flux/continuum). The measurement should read 3.5 Angstrom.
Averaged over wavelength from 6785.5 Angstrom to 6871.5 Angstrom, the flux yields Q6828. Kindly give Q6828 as 0.884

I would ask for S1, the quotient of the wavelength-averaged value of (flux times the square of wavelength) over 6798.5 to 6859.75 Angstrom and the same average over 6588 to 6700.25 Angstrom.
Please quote 0.85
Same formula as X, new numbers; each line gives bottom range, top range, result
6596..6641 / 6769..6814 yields 0.77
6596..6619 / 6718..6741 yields 0.78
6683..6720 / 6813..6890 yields 0.90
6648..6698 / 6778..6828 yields 0.85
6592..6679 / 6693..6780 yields 0.84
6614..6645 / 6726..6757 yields 0.82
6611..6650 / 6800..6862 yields 0.78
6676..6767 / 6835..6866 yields 0.93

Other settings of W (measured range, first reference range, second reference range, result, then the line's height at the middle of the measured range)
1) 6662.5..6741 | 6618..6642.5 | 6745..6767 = 0.29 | 1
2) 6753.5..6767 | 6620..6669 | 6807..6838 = 0.71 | 0.961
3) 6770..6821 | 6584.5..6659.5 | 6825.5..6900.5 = 4.12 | 0.969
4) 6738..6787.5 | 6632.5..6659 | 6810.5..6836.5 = 2.15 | 0.954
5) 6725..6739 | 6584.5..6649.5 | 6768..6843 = 0.77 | 0.998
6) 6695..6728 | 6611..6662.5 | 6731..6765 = 0.37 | 0.987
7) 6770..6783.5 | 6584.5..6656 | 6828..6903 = 0.96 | 0.991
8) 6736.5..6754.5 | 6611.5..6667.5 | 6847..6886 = 1.37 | 1.01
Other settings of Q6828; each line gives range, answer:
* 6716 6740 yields 0.921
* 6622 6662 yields 1.1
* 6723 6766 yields 0.928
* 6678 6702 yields 1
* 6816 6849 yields 0.9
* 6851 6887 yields 0.89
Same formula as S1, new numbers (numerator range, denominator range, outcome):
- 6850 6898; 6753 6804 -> 1.02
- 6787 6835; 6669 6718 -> 0.90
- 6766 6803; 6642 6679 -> 0.86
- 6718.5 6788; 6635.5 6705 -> 0.89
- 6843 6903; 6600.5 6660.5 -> 0.85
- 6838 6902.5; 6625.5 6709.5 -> 0.90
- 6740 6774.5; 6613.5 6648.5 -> 0.84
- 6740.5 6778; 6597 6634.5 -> 0.82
